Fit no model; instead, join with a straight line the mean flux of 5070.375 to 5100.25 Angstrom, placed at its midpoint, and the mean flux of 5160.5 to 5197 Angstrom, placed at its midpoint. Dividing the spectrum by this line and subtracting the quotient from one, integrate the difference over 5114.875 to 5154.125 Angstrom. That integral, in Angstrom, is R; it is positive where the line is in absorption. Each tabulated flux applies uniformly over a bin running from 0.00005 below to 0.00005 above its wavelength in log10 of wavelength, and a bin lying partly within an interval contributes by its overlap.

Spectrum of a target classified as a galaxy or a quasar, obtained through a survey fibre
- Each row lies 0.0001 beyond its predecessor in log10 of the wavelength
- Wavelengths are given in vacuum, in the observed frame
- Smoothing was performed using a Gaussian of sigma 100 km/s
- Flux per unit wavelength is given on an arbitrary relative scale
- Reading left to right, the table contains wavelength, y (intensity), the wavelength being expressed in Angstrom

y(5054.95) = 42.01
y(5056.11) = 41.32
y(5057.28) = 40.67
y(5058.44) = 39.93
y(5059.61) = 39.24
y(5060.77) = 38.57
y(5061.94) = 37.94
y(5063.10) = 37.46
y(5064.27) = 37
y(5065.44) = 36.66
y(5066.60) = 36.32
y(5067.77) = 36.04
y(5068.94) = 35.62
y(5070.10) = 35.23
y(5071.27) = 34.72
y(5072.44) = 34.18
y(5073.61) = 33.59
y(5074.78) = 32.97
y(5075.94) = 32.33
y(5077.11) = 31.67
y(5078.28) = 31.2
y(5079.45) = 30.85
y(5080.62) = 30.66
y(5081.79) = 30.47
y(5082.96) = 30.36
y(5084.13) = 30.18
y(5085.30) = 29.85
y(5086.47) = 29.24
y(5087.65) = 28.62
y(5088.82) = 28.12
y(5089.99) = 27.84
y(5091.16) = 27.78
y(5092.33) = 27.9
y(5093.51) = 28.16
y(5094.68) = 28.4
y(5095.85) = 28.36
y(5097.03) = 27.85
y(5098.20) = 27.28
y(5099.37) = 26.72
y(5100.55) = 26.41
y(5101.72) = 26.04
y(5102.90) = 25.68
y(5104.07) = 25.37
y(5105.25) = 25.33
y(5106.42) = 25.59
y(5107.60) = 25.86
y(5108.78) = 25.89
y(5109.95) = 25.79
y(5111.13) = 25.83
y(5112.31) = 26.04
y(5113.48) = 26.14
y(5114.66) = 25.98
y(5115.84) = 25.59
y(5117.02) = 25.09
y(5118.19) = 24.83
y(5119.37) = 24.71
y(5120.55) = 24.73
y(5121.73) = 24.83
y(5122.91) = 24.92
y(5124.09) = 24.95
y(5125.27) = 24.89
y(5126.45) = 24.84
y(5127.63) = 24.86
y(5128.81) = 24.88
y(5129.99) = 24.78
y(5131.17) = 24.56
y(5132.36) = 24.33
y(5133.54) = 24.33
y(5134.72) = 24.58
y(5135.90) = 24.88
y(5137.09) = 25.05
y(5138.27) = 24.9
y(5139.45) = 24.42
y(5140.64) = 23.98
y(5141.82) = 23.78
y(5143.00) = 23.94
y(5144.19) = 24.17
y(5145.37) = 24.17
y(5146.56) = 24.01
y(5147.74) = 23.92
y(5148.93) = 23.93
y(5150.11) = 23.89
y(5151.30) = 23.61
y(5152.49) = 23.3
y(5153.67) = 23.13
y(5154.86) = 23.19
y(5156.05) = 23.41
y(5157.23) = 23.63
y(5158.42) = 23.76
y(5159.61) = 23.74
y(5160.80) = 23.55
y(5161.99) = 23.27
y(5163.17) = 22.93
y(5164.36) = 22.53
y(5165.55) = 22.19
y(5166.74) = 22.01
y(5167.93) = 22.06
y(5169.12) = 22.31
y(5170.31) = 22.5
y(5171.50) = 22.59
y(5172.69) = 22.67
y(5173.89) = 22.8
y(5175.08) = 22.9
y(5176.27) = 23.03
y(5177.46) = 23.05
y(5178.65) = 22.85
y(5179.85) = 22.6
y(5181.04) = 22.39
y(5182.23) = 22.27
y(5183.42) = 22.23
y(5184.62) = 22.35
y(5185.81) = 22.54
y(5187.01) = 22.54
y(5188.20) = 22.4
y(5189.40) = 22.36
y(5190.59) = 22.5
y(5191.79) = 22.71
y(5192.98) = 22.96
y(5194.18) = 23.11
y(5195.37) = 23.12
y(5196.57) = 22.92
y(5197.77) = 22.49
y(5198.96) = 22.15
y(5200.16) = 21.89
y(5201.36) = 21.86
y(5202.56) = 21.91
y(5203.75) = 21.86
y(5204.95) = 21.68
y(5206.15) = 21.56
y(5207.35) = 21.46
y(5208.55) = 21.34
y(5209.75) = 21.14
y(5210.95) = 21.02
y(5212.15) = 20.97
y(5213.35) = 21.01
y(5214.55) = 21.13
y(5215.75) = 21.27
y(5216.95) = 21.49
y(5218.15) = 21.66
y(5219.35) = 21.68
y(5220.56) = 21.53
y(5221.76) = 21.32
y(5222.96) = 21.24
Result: 2.5 Angstrom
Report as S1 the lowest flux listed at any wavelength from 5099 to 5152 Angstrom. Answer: 23.61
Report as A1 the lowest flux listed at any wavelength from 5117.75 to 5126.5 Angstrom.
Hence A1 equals 24.71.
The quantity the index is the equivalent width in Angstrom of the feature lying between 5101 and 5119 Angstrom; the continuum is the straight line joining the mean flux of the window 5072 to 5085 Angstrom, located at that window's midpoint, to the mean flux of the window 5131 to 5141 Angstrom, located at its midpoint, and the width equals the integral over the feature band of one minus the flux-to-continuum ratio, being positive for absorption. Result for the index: 1.3 Angstrom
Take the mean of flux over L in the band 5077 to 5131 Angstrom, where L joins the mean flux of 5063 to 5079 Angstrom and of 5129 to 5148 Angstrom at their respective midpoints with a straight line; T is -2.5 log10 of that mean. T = 0.10 mag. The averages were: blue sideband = 34.5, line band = 26.9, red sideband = 24.4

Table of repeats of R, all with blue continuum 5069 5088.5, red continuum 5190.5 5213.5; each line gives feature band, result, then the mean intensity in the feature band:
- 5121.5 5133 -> 1.3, 24.8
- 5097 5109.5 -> 1.5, 26.1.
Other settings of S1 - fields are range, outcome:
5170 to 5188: 22.23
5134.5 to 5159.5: 23.13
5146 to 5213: 20.97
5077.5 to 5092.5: 27.78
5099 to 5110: 25.33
